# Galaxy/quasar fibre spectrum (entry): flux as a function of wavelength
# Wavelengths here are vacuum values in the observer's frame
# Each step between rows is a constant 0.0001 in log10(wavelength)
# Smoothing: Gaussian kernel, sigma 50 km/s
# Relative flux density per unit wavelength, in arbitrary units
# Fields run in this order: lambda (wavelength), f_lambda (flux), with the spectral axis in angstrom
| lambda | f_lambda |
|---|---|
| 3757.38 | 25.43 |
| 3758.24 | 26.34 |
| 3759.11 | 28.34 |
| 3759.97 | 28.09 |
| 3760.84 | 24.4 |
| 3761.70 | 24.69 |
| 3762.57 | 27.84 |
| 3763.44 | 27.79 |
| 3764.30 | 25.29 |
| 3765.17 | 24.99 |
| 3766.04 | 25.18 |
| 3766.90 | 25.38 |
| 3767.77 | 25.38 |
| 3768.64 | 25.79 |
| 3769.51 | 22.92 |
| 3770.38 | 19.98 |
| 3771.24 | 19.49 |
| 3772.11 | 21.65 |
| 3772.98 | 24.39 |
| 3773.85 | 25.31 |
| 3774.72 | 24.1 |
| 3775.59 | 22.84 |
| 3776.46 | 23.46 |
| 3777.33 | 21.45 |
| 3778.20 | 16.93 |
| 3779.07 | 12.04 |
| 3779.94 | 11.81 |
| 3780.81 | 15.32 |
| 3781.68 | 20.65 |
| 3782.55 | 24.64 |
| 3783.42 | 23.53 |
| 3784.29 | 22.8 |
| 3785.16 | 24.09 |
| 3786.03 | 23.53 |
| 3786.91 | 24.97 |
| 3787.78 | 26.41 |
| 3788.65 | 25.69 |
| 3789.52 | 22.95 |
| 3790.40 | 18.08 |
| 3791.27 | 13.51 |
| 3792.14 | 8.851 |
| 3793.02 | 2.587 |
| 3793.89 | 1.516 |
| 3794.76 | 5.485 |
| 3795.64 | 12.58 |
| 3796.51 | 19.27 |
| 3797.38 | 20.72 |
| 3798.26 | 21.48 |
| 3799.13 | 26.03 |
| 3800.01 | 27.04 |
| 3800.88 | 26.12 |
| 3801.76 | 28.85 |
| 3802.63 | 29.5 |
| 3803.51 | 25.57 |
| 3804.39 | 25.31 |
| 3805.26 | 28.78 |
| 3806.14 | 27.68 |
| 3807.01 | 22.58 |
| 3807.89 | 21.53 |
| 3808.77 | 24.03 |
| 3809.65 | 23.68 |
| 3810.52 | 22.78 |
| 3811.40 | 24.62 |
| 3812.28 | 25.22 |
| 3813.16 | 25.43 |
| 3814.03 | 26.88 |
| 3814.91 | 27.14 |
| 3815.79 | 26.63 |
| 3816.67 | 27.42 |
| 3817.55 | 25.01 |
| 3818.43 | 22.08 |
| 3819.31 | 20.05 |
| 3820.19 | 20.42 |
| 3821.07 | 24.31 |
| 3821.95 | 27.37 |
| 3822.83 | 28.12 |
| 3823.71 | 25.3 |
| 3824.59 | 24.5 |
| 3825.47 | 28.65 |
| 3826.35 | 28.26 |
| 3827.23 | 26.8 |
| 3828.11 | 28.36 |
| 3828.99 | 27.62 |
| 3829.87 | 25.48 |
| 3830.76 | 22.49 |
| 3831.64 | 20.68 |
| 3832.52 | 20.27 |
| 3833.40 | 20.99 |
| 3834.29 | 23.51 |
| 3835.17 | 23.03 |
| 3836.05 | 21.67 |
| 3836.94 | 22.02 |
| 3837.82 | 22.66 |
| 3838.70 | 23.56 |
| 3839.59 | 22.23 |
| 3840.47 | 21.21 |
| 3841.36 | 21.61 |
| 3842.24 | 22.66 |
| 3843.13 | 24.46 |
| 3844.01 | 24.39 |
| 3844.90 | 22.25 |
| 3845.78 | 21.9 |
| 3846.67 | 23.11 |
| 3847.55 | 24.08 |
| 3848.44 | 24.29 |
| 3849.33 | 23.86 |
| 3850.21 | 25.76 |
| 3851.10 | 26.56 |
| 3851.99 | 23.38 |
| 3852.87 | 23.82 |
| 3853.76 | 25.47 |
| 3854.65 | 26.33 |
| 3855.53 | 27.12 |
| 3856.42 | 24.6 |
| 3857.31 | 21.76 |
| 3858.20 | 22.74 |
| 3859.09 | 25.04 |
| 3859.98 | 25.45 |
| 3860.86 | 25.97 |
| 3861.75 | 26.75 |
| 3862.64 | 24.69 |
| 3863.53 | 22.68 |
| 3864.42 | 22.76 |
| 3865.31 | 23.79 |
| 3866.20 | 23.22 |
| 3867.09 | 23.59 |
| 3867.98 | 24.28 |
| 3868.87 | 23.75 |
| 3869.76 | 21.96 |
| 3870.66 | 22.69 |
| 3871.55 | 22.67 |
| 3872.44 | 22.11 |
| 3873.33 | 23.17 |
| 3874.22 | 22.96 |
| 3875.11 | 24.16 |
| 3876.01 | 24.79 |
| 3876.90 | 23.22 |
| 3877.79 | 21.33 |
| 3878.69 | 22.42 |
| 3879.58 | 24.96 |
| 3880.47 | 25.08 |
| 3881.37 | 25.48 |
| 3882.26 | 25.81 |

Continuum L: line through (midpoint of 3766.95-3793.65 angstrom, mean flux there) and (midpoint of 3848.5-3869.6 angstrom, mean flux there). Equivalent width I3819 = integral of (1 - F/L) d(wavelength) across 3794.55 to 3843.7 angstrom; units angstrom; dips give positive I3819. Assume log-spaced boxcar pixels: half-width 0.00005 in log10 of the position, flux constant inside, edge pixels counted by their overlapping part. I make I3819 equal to -3.5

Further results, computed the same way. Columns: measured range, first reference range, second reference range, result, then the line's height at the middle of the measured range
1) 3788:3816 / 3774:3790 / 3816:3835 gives 1.9 angstrom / 23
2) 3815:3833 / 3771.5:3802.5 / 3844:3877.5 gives -2.6 angstrom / 21.9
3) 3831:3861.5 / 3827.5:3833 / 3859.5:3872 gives 0.7 angstrom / 24.1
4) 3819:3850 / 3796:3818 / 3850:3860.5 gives 1.4 angstrom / 25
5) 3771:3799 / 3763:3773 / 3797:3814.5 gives 6.4 angstrom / 24.5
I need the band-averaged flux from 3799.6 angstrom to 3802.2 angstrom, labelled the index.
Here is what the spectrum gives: 27.4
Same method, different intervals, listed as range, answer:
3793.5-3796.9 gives 9.7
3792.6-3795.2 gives 3.21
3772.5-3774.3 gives 24.7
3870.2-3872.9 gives 22.5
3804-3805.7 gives 27.2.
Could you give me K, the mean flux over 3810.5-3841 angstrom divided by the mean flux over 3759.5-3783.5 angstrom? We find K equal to 1.07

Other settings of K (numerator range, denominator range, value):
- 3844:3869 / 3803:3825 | 0.97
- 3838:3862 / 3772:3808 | 1.16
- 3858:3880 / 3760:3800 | 1.14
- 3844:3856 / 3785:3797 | 1.51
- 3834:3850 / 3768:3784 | 1.09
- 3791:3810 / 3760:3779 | 0.85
